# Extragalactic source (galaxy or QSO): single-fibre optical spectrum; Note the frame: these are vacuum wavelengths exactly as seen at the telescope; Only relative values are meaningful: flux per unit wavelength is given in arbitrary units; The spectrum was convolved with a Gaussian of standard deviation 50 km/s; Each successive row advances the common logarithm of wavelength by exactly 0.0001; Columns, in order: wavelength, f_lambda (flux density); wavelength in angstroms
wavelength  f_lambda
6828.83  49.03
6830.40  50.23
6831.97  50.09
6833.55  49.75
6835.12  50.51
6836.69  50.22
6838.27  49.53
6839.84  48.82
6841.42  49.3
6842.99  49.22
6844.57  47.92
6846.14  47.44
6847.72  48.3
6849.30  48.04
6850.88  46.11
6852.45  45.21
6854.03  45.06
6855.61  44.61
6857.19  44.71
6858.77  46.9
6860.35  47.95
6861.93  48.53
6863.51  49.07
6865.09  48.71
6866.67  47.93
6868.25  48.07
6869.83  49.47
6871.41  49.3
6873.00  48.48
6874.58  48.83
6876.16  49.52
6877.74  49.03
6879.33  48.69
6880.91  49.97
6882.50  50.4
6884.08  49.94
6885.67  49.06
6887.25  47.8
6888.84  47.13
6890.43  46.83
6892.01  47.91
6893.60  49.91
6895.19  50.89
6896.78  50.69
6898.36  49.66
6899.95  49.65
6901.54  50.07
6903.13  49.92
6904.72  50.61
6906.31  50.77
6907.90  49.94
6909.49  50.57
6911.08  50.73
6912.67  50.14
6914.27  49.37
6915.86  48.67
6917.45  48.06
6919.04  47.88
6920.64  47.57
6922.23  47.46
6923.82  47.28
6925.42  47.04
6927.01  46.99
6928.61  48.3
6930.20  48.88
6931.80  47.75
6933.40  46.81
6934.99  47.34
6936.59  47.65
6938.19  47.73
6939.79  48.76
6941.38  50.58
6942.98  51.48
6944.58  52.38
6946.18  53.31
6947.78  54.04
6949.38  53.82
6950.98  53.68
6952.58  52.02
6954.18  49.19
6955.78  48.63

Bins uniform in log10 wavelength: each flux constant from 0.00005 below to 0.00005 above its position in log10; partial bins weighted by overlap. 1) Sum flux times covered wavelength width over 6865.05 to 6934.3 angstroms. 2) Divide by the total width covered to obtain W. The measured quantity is 48.9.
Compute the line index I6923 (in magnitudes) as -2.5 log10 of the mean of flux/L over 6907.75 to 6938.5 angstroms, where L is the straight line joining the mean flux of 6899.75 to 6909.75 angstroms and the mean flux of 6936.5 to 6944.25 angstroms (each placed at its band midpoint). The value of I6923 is 0.04 mag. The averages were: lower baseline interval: 50.2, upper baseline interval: 49.6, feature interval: 48.3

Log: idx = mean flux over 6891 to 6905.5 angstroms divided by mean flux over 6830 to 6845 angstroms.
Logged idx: 1.01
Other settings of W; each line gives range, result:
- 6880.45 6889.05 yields 49.1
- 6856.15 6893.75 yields 48.5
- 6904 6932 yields 48.8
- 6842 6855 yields 47.2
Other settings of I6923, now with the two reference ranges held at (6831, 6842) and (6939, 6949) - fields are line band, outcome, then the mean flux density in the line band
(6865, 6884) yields 0.031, 49.1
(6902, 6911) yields 0.016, 50.4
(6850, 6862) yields 0.094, 46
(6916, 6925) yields 0.081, 47.7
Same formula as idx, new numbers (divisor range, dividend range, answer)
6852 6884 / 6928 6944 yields 1.01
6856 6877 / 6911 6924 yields 1.01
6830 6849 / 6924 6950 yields 1.00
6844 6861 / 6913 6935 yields 1.03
